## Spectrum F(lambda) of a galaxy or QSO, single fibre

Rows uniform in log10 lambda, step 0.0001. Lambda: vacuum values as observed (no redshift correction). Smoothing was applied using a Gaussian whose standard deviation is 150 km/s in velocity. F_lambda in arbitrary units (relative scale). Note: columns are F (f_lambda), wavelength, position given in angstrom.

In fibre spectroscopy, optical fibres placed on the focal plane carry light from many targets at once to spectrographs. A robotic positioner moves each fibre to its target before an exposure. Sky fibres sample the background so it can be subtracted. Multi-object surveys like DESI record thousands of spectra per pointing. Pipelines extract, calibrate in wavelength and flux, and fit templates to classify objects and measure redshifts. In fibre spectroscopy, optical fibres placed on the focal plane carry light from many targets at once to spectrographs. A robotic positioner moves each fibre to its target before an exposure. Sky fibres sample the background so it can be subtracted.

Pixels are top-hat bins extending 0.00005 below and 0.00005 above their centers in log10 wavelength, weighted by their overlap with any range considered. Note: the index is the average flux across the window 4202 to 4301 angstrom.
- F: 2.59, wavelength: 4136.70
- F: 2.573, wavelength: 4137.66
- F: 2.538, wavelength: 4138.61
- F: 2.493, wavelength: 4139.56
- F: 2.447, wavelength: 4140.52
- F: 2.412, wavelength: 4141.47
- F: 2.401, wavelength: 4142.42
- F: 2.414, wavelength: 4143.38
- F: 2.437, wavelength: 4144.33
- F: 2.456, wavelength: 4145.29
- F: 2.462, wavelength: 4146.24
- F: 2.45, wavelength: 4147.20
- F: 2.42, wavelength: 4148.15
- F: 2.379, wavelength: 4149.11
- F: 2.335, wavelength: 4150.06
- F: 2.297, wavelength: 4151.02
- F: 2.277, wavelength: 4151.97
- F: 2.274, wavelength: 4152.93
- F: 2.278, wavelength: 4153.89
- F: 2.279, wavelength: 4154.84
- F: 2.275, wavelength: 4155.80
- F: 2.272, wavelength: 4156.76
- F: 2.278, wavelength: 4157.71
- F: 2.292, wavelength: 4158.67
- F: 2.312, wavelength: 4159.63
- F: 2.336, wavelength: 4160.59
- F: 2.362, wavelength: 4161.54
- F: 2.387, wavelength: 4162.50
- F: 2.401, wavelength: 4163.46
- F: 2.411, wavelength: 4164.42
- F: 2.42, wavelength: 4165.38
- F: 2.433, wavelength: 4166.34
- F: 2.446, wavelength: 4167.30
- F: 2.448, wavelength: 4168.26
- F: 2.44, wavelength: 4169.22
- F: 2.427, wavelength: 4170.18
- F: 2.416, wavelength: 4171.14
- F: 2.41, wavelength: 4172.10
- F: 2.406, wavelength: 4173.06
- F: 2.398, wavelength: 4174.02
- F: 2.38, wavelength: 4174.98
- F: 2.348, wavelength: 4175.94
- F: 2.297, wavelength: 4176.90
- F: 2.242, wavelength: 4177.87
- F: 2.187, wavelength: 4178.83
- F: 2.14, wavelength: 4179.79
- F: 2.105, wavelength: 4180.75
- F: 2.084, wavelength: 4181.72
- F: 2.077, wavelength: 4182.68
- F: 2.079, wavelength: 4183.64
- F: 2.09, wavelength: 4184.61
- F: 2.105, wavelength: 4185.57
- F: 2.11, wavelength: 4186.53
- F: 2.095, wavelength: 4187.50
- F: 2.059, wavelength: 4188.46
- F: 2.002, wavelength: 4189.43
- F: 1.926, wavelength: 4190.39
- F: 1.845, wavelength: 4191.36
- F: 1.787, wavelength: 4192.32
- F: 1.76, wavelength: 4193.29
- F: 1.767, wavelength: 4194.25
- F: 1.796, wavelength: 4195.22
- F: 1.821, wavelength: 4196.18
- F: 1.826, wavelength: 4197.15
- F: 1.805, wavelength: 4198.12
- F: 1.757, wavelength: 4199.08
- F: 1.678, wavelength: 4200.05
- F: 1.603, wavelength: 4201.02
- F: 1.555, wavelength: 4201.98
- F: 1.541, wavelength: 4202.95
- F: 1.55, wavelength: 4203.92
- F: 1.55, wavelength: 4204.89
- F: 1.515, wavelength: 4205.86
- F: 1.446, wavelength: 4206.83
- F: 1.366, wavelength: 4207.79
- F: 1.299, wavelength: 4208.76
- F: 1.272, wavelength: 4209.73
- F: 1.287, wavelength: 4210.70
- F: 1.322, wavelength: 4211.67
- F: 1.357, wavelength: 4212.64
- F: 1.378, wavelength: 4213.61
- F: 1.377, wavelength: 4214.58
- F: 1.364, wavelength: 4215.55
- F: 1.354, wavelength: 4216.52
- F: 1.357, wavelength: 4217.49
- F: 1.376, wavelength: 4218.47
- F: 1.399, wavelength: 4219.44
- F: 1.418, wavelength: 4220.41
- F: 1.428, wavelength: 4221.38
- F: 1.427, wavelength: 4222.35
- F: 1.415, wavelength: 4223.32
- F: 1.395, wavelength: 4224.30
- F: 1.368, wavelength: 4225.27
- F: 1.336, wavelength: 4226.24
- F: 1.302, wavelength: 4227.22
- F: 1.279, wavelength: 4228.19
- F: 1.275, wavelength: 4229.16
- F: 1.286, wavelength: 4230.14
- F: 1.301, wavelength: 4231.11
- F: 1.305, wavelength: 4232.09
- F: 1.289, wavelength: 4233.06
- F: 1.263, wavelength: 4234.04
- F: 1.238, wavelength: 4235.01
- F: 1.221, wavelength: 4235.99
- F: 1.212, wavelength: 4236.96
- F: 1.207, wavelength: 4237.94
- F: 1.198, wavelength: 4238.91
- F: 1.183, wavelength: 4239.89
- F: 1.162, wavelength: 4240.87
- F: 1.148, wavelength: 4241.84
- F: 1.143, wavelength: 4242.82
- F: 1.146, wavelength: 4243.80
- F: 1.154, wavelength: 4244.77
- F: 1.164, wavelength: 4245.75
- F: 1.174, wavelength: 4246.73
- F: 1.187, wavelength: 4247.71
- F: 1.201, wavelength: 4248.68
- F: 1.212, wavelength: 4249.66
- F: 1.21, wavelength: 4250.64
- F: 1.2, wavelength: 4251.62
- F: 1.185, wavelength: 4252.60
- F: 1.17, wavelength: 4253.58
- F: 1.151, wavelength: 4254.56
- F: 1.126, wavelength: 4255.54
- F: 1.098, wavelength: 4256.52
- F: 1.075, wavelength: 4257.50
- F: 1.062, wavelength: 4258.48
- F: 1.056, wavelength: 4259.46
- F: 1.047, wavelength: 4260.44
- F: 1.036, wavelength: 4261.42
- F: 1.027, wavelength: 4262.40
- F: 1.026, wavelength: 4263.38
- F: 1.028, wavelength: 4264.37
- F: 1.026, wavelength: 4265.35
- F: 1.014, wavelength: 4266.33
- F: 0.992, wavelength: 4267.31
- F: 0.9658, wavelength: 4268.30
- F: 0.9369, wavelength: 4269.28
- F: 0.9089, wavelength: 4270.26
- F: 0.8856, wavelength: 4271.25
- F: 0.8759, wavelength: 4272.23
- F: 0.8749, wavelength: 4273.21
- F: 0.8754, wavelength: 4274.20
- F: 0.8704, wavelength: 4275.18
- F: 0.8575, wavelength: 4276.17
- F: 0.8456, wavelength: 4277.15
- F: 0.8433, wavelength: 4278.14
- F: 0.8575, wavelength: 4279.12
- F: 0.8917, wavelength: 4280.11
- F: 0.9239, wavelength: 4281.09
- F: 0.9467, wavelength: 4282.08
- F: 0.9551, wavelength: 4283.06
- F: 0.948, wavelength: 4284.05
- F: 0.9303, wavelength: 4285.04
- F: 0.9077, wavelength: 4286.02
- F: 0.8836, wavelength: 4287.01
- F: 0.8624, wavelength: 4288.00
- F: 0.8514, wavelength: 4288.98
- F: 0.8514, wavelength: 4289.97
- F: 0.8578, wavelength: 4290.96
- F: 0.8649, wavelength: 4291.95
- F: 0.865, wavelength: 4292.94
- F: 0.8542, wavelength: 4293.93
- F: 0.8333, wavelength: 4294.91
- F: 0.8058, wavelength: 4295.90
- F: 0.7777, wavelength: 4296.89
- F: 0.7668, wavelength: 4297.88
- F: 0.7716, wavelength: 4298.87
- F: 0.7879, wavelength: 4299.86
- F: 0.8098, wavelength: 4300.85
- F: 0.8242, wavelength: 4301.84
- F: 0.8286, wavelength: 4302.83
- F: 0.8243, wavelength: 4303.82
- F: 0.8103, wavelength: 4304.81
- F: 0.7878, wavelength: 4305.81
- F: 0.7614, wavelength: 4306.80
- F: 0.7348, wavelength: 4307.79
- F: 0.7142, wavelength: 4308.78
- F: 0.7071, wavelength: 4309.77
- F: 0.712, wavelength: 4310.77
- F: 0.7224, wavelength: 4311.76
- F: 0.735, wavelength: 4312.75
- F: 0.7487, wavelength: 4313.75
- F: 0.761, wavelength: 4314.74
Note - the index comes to 1.12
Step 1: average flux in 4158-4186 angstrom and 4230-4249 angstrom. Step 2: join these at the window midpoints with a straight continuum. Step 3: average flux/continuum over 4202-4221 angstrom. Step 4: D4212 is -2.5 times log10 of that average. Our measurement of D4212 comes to 0.19 mag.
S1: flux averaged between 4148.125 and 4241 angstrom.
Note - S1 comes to 1.82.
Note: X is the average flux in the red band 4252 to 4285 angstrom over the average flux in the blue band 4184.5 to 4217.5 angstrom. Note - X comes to 0.6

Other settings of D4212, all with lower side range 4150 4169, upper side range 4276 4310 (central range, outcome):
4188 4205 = 0.10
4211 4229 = 0.21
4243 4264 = 0.14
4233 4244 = 0.21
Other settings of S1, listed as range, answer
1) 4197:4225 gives 1.46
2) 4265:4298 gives 0.889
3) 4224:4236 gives 1.3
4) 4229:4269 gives 1.15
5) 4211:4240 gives 1.32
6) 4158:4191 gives 2.26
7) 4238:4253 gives 1.18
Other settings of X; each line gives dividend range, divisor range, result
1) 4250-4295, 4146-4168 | 0.41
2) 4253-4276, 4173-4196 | 0.48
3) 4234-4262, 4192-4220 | 0.76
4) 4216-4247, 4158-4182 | 0.55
